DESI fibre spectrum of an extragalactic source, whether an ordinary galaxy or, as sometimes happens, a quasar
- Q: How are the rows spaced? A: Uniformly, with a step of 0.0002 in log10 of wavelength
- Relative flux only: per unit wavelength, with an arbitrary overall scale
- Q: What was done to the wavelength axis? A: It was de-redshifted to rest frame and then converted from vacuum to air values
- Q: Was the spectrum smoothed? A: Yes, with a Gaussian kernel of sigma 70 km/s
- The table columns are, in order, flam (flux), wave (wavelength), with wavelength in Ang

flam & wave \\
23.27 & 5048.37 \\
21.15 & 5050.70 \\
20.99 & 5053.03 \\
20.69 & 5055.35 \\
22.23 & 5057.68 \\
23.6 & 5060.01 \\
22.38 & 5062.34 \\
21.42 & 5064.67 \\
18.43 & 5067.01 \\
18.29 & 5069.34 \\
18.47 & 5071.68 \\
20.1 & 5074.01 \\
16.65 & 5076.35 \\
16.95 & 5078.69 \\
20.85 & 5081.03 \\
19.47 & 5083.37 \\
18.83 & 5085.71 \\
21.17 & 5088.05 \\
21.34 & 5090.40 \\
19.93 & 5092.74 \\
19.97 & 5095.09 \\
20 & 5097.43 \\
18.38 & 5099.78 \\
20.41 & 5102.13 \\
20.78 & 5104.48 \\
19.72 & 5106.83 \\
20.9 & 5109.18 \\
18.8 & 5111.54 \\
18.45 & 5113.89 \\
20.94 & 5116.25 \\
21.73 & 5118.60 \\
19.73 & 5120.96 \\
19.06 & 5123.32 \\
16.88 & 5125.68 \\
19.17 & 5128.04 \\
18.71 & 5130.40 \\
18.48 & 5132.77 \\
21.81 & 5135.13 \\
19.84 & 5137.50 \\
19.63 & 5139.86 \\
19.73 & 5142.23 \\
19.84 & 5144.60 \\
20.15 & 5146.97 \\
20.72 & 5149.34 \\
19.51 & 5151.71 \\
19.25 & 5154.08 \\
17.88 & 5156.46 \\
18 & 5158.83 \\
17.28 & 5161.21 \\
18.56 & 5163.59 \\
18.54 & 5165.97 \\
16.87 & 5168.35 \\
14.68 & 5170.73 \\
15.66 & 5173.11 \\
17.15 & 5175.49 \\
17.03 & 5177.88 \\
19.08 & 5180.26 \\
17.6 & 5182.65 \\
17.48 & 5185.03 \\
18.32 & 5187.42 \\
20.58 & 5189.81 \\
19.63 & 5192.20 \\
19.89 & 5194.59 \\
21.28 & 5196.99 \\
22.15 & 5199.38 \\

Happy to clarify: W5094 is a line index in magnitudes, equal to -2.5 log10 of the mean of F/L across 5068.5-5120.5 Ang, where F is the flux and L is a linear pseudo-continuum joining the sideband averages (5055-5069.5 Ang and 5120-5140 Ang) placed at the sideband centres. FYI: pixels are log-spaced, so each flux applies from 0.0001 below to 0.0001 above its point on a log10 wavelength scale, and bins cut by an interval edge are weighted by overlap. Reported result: 0.03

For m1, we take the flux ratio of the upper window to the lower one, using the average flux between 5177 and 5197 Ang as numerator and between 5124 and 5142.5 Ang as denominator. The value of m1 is 0.98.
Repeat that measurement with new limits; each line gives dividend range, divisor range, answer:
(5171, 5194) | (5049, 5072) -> 0.86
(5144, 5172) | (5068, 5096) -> 0.95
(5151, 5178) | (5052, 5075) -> 0.85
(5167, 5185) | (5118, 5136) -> 0.88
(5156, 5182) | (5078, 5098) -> 0.87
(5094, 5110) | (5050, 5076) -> 0.97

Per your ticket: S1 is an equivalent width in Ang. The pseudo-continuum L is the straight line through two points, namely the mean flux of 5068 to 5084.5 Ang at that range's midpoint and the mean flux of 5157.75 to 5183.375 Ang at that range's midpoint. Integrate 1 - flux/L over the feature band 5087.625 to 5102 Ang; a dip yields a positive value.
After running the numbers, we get -1.3 Ang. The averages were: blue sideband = 18.7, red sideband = 17.3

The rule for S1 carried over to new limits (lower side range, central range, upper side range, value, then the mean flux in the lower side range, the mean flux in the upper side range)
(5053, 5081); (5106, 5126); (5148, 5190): -0.7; 20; 18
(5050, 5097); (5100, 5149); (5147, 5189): -2.0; 20.1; 17.9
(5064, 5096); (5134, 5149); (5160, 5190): -1.7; 19.4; 17.5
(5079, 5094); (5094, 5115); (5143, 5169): 0.0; 20.1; 18.8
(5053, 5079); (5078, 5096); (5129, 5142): 0.1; 20.1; 19.7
